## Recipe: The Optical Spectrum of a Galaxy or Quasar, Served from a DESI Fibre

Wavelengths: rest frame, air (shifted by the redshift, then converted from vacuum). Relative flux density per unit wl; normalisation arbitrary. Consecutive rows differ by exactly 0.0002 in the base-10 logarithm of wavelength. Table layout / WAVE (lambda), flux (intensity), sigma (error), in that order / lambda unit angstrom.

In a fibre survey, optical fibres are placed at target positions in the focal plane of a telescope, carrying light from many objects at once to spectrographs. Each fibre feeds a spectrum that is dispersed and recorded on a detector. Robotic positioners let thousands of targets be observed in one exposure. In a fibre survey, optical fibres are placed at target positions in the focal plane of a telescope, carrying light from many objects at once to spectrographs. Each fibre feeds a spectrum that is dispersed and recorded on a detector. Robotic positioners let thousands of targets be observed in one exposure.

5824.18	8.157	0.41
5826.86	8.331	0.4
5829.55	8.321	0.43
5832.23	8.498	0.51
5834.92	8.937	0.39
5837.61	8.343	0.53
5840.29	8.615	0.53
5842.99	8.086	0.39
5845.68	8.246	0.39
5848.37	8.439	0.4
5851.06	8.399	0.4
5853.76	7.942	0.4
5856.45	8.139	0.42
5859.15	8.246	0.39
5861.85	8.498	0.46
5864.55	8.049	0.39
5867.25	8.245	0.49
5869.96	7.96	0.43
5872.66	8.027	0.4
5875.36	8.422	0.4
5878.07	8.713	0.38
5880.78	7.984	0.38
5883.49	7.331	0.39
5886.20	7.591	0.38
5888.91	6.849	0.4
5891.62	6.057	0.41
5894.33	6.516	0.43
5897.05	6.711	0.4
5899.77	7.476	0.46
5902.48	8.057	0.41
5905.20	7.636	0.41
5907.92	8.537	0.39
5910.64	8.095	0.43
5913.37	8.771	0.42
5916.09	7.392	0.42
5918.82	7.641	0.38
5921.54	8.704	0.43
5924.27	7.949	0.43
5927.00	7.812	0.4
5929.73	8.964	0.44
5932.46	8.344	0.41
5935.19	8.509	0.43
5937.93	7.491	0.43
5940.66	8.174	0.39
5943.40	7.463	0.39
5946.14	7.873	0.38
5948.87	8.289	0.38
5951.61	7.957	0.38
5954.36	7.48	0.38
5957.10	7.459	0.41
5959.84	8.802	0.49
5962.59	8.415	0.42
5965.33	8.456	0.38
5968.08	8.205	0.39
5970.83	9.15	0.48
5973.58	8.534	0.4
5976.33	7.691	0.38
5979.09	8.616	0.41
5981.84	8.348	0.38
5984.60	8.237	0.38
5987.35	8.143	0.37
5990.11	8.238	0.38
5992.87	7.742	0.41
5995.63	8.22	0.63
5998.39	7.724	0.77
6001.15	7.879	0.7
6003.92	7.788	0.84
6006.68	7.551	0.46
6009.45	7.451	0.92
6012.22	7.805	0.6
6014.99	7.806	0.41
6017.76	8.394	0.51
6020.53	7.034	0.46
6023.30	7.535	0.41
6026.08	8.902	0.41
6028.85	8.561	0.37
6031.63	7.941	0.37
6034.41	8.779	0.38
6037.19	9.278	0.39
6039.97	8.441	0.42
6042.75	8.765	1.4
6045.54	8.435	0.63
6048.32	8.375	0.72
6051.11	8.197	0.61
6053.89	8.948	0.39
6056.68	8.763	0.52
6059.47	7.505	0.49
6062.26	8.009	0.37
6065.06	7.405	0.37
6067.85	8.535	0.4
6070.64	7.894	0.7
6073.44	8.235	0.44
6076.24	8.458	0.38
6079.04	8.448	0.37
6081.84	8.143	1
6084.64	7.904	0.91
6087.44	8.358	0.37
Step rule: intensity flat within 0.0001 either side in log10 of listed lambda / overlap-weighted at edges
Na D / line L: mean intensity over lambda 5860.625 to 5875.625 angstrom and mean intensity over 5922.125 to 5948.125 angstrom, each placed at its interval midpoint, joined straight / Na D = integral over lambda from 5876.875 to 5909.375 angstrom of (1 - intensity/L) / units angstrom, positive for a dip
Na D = 2.8 angstrom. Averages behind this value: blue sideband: 8.18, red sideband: 8.09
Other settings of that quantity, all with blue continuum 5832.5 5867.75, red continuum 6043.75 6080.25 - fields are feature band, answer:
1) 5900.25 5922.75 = 0.6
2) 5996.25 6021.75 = 1.7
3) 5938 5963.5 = 1.0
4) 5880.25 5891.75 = 1.5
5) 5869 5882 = 0.1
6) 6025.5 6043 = -0.8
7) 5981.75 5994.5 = 0.2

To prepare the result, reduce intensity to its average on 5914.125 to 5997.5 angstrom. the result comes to 8.15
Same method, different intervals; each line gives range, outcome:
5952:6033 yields 8.07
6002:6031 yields 7.88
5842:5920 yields 7.86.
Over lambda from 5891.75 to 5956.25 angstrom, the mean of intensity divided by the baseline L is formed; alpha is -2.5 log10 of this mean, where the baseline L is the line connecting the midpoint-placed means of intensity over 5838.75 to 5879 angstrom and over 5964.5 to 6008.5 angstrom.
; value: 0.05 mag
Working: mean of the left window 8.26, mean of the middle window 7.87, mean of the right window 8.15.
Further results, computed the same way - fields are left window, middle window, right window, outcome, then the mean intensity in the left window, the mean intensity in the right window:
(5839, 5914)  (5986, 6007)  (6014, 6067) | 0.03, 7.9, 8.27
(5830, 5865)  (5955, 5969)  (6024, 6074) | 0.02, 8.35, 8.38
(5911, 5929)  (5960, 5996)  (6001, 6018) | -0.06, 8.08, 7.76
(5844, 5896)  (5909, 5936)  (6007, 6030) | -0.04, 7.87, 7.91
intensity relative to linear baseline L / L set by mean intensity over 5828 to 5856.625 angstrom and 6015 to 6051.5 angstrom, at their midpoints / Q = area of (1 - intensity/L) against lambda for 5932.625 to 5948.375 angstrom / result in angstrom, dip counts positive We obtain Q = 0.7 angstrom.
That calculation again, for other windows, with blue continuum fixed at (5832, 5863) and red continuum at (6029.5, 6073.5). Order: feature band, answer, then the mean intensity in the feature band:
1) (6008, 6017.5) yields 0.7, 7.77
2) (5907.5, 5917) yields 0.2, 8.2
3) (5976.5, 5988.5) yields 0.1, 8.27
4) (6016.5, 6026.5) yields 0.6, 7.87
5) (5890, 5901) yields 2.2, 6.68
